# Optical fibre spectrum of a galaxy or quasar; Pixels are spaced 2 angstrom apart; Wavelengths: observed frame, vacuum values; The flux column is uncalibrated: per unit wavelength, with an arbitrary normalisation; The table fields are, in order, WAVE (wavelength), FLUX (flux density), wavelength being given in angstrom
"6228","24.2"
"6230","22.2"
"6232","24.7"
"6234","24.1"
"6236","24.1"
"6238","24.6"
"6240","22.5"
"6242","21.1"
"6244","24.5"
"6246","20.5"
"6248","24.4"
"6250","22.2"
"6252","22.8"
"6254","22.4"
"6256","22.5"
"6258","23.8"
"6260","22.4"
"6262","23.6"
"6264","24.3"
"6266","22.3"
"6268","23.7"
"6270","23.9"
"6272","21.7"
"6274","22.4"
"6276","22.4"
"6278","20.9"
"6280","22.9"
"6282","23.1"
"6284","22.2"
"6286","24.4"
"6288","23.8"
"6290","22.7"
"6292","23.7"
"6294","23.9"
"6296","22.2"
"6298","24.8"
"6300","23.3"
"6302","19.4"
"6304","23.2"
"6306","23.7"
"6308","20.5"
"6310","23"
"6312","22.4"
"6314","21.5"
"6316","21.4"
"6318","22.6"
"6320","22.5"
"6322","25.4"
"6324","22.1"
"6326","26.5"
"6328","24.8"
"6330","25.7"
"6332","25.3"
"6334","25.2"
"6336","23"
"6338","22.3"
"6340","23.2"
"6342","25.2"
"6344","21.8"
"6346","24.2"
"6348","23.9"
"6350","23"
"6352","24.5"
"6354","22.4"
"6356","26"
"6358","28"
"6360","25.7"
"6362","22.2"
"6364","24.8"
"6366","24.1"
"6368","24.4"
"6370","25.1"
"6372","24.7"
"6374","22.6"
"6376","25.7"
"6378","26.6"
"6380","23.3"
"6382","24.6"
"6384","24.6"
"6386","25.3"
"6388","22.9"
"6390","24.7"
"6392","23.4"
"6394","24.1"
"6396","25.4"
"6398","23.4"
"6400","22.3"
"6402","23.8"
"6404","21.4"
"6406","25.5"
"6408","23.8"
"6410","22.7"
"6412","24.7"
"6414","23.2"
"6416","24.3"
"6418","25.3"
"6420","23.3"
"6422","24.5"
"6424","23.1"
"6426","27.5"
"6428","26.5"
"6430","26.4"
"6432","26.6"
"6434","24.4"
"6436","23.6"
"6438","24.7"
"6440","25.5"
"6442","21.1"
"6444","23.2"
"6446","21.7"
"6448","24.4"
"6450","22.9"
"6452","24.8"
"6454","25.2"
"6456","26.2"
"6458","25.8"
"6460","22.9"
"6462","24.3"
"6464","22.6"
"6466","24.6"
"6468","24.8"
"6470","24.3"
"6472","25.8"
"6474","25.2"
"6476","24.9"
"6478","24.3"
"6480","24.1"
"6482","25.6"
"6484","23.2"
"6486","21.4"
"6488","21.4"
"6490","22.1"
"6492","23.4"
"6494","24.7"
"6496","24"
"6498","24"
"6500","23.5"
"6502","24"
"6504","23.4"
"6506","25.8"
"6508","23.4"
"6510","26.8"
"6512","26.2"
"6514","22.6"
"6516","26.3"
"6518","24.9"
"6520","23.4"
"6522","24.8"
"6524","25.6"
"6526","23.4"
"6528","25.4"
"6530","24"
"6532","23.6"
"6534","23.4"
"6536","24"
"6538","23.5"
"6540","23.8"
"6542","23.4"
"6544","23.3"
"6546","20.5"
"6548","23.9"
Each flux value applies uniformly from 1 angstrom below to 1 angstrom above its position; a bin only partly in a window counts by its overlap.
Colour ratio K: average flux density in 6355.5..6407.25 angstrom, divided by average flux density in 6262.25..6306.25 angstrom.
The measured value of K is 1.1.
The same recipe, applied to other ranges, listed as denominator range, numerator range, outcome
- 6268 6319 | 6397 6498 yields 1.06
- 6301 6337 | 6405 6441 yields 1.07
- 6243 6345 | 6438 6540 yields 1.04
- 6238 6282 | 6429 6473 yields 1.07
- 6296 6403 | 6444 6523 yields 1.01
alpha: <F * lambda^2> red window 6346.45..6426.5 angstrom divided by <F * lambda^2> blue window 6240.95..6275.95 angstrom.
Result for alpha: 1.11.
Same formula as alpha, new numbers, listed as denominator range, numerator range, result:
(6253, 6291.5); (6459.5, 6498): 1.11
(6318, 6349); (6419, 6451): 1.05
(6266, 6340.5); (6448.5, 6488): 1.11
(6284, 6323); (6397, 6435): 1.10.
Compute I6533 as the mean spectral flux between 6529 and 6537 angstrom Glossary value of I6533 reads 23.8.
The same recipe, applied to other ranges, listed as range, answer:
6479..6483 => 24.9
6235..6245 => 23.4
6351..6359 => 25.2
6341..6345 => 23.5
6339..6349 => 23.7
